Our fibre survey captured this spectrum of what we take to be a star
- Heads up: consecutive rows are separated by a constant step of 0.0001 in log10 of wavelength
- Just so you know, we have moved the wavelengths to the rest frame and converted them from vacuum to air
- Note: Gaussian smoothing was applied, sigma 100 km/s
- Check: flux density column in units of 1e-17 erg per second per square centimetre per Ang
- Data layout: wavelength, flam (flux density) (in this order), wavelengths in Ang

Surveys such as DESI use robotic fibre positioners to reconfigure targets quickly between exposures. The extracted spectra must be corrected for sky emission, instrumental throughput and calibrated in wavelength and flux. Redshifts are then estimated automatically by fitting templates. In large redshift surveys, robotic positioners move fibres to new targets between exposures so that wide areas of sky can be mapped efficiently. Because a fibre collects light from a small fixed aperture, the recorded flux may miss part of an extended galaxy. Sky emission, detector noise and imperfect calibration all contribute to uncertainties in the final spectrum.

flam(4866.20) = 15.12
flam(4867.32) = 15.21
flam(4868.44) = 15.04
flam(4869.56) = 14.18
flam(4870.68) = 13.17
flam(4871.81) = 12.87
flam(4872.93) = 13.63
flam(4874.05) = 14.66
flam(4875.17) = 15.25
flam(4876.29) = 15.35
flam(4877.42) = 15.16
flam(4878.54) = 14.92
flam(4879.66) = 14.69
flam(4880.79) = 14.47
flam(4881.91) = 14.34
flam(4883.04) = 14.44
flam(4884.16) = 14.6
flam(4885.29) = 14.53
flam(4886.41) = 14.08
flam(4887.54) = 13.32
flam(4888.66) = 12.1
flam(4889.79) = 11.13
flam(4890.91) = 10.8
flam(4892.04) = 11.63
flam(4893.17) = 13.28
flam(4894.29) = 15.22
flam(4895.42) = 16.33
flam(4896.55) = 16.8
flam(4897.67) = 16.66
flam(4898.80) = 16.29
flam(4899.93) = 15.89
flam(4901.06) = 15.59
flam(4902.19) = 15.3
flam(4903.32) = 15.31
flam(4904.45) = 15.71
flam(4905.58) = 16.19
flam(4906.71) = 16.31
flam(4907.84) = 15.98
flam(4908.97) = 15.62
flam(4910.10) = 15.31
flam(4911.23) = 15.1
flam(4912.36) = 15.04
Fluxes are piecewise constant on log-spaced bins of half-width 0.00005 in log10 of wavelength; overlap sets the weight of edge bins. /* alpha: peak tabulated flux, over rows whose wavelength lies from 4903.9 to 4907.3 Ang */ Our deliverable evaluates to 16.31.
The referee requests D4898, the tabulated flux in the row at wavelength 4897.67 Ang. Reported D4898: 16.66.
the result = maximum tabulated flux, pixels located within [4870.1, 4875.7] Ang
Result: 15.25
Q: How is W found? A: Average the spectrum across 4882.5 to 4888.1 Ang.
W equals 14.2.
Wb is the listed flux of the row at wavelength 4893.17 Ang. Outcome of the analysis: 13.28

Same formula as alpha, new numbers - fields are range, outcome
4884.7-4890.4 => 14.53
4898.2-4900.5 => 16.29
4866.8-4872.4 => 15.21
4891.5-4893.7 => 13.28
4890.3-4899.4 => 16.8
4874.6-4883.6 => 15.35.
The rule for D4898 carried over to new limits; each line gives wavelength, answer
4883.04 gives 14.44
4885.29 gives 14.53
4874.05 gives 14.66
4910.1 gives 15.31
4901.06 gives 15.59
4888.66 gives 12.1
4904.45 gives 15.71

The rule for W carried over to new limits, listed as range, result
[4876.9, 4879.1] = 15.1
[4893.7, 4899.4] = 16.3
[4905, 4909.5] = 16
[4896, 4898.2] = 16.8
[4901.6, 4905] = 15.4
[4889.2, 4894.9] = 12.4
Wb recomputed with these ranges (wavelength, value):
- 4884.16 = 14.6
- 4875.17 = 15.25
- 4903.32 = 15.31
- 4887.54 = 13.32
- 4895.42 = 16.33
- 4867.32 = 15.21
